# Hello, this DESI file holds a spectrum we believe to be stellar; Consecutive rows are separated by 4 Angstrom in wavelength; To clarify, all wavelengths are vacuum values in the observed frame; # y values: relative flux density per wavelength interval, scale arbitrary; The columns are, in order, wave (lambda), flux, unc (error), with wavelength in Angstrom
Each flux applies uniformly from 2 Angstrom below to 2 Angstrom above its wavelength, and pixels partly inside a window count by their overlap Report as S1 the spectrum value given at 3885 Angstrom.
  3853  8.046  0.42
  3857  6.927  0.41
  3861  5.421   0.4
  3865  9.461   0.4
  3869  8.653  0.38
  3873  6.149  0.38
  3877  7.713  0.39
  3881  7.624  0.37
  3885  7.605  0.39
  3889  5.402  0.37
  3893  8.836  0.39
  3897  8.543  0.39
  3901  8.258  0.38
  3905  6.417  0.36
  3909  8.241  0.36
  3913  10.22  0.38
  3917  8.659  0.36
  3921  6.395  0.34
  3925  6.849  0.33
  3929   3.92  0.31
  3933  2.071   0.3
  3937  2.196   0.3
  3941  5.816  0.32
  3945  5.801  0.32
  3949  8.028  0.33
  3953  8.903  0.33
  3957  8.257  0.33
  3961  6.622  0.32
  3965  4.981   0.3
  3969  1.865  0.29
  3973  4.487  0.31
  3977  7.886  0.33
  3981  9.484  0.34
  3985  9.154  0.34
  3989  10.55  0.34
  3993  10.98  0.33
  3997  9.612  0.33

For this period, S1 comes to 7.605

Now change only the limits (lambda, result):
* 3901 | 8.258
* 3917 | 8.659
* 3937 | 2.196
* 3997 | 9.612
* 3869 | 8.653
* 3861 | 5.421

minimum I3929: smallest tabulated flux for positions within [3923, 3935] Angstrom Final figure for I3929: 2.071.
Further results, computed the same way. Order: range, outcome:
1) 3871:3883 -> 6.149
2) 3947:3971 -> 1.865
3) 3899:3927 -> 6.395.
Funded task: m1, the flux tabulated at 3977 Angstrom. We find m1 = 7.886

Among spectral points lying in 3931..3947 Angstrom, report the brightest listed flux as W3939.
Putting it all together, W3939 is 5.816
